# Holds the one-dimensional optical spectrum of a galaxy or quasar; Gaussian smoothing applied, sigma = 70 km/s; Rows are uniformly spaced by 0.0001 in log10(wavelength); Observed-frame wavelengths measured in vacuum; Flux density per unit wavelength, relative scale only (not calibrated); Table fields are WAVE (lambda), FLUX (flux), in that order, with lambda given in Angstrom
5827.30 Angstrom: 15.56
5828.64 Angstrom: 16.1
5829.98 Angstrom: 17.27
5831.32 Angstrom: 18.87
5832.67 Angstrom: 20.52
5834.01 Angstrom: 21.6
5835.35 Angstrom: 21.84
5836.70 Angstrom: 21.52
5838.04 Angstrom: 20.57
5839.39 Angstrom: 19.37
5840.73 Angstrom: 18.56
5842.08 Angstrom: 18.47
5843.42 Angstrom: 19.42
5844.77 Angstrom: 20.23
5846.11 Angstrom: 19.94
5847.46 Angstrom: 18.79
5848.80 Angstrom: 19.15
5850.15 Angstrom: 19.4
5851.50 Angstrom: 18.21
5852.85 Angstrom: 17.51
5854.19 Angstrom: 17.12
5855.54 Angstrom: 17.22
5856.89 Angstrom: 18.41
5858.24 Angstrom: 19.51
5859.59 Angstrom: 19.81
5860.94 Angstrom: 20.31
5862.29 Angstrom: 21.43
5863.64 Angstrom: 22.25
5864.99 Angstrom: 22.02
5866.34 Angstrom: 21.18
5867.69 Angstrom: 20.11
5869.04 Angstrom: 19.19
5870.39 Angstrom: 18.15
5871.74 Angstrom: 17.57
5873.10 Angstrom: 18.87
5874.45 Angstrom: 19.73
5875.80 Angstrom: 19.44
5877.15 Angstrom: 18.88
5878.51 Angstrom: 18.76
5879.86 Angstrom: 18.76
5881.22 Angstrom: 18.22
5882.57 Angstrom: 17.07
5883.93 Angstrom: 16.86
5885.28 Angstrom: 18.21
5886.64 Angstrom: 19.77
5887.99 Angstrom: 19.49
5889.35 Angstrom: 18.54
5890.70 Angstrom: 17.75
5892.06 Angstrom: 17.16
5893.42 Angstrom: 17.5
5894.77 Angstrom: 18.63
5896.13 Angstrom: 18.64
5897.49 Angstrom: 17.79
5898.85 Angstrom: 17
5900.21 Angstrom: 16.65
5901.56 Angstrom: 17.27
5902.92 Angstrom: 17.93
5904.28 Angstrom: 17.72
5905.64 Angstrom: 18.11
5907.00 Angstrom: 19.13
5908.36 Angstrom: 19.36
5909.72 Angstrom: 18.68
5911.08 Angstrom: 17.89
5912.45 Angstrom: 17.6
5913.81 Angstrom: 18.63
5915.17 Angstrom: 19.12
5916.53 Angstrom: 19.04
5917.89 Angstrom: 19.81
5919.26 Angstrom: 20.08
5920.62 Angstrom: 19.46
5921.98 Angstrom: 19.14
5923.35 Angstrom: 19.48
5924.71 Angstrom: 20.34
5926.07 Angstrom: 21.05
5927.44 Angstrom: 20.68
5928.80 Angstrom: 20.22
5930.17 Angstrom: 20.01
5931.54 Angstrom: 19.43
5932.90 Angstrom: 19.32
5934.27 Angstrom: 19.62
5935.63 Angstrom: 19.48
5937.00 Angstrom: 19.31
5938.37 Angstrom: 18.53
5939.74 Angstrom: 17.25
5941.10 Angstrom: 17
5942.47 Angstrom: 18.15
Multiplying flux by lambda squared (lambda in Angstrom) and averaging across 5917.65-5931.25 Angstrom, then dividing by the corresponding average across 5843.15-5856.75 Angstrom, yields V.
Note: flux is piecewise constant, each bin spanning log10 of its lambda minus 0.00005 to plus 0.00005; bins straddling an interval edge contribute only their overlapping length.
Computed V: 1.1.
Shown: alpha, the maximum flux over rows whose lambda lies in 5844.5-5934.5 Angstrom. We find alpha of 22.25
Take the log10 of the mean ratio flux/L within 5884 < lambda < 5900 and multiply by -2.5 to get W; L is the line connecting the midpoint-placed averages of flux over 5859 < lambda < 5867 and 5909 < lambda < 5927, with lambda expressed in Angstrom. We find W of 0.116 mag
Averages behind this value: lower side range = 21.2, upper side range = 19.3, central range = 18.1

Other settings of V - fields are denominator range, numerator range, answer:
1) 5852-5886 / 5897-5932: 1.01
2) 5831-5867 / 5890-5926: 0.96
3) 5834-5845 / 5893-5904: 0.90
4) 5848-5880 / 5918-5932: 1.06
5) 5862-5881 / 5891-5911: 0.92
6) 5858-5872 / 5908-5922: 0.95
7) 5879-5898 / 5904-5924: 1.05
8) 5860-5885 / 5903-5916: 0.97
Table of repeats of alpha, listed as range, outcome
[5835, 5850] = 21.84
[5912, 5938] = 21.05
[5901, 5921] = 20.08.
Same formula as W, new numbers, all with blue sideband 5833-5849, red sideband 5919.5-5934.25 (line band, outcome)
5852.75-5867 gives 0.010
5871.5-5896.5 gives 0.087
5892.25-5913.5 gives 0.112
